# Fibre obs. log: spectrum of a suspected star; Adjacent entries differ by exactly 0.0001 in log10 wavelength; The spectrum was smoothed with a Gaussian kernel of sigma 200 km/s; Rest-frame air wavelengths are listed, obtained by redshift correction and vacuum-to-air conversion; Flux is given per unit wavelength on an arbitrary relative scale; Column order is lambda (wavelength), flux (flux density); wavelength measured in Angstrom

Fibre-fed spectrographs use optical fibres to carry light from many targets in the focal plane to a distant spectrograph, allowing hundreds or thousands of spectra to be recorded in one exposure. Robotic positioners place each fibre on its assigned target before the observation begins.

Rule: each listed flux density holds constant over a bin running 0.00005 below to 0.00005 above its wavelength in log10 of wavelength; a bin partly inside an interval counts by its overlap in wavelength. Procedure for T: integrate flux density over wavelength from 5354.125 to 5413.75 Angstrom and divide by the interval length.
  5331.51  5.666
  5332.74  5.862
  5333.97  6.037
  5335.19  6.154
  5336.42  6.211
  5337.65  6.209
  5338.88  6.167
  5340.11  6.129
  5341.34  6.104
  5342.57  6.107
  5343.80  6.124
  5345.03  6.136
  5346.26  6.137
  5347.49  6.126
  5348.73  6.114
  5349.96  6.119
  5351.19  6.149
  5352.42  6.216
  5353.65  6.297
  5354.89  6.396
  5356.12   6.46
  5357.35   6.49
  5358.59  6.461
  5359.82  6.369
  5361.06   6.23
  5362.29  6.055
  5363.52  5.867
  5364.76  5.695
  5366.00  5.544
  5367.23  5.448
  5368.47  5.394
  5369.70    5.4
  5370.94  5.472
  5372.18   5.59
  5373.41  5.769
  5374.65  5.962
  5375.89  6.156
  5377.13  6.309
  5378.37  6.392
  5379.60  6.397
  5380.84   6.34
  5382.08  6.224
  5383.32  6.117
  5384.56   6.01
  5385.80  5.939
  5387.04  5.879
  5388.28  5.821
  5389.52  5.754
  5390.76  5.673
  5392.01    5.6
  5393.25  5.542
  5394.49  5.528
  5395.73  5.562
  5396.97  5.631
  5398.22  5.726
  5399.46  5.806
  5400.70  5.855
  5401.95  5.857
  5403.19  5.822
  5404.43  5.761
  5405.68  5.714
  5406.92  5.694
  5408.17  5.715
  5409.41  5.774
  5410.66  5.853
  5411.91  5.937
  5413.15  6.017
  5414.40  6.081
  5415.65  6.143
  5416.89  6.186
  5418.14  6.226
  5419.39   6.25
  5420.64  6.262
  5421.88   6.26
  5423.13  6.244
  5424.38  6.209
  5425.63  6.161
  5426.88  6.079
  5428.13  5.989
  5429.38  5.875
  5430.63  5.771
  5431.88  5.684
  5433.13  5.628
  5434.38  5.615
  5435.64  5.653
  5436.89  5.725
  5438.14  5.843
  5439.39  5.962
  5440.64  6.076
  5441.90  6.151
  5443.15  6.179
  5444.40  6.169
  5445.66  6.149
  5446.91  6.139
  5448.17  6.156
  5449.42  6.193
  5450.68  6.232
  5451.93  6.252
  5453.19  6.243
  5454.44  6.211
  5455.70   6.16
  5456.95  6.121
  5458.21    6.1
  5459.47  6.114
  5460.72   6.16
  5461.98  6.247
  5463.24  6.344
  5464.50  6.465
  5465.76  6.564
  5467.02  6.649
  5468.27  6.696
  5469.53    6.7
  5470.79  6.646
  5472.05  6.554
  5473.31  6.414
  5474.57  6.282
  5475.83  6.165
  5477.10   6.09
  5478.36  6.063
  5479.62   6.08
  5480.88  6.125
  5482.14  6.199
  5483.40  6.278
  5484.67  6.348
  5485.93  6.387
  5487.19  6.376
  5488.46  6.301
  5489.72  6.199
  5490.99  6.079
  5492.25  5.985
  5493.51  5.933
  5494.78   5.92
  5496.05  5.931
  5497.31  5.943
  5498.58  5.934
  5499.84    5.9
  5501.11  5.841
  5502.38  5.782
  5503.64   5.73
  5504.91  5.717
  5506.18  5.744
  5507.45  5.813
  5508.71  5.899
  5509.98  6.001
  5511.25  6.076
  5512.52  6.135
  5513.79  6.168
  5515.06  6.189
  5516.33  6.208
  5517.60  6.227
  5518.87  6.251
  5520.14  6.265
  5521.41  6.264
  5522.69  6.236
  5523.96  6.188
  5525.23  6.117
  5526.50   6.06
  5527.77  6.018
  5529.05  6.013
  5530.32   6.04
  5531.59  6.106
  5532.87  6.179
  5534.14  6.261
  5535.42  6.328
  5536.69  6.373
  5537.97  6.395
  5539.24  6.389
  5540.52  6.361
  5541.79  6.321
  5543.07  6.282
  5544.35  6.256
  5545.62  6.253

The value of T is 5.9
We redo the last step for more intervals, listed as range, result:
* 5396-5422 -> 5.92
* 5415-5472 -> 6.16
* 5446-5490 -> 6.29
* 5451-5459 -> 6.18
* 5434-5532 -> 6.14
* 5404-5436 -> 5.95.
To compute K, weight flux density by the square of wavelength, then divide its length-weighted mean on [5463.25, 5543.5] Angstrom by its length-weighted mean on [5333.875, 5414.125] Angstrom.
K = 1.1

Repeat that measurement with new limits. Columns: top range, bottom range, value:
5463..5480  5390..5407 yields 1.16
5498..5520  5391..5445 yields 1.05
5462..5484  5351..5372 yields 1.11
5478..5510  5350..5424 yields 1.05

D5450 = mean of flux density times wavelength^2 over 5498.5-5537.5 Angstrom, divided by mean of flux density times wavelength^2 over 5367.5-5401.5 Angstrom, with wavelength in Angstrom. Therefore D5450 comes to 1.1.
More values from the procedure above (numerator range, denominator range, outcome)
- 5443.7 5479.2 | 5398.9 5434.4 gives 1.07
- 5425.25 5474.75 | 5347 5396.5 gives 1.06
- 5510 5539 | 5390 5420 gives 1.11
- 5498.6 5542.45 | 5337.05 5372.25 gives 1.07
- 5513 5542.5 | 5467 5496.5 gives 1.01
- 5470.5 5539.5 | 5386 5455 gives 1.06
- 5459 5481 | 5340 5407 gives 1.11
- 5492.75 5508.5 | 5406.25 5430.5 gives 1.00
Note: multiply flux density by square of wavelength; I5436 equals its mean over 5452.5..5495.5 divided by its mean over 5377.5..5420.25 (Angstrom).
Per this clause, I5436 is 1.1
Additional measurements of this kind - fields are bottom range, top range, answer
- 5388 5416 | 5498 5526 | 1.09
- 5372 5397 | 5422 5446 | 1.02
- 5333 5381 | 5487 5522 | 1.05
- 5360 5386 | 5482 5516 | 1.07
